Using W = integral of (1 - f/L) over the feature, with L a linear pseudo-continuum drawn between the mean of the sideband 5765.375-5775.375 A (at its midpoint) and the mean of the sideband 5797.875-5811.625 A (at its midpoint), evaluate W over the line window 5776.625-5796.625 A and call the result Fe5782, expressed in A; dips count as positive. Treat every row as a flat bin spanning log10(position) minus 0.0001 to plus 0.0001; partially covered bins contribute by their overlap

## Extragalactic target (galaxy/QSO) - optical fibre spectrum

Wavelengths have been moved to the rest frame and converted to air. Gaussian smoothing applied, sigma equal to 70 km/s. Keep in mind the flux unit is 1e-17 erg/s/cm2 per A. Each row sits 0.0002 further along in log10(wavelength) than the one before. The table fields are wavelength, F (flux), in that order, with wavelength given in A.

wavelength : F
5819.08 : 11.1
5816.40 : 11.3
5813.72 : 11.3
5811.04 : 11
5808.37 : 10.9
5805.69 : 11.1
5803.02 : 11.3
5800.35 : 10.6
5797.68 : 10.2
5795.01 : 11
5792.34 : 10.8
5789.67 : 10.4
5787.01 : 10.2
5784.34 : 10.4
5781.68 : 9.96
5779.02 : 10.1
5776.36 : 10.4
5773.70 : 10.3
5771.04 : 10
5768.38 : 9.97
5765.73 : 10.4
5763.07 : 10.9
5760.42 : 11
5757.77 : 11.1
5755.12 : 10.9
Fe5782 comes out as 0.2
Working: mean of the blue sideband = 10.2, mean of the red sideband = 10.9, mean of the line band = 10.4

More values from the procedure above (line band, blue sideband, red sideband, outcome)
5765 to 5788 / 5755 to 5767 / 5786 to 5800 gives 1.11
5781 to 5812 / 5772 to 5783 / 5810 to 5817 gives 0.14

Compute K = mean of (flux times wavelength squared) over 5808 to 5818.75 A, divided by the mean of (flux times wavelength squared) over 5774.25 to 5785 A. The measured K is 1.10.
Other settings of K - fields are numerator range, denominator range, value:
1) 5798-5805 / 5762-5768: 1.04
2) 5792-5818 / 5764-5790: 1.08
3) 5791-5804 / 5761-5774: 1.05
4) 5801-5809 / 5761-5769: 1.07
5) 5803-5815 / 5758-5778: 1.08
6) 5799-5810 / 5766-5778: 1.09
